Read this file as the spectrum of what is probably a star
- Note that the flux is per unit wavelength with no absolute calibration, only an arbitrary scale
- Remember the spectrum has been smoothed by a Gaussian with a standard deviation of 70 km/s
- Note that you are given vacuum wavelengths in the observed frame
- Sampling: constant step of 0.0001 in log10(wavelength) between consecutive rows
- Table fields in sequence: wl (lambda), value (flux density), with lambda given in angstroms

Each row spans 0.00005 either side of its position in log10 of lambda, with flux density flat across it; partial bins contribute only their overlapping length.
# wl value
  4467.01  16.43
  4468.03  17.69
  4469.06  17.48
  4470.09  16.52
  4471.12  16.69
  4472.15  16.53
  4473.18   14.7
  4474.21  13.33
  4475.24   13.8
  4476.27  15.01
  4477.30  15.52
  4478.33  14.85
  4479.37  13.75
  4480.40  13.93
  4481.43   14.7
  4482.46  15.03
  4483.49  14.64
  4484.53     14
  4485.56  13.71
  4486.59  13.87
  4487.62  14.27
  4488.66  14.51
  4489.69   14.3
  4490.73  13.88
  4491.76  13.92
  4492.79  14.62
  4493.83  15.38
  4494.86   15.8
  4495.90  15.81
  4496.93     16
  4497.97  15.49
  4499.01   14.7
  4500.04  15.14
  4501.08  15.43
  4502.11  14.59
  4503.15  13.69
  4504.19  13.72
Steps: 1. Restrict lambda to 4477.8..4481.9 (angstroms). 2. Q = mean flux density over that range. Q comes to 14.3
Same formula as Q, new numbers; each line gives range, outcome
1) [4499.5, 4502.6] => 15.1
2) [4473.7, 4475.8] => 13.6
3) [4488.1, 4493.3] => 14.2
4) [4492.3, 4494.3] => 15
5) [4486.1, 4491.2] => 14.2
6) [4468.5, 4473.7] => 16.4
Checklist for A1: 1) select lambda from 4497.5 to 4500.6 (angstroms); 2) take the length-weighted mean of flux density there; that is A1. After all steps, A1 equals 15.1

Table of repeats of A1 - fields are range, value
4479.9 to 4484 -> 14.6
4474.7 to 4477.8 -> 14.8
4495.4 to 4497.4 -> 15.9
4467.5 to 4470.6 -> 17.3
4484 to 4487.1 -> 13.9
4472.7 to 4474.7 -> 14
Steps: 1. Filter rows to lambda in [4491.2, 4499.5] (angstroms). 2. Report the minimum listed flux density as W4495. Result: 13.92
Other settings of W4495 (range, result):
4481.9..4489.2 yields 13.71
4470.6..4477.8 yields 13.33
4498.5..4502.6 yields 14.59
